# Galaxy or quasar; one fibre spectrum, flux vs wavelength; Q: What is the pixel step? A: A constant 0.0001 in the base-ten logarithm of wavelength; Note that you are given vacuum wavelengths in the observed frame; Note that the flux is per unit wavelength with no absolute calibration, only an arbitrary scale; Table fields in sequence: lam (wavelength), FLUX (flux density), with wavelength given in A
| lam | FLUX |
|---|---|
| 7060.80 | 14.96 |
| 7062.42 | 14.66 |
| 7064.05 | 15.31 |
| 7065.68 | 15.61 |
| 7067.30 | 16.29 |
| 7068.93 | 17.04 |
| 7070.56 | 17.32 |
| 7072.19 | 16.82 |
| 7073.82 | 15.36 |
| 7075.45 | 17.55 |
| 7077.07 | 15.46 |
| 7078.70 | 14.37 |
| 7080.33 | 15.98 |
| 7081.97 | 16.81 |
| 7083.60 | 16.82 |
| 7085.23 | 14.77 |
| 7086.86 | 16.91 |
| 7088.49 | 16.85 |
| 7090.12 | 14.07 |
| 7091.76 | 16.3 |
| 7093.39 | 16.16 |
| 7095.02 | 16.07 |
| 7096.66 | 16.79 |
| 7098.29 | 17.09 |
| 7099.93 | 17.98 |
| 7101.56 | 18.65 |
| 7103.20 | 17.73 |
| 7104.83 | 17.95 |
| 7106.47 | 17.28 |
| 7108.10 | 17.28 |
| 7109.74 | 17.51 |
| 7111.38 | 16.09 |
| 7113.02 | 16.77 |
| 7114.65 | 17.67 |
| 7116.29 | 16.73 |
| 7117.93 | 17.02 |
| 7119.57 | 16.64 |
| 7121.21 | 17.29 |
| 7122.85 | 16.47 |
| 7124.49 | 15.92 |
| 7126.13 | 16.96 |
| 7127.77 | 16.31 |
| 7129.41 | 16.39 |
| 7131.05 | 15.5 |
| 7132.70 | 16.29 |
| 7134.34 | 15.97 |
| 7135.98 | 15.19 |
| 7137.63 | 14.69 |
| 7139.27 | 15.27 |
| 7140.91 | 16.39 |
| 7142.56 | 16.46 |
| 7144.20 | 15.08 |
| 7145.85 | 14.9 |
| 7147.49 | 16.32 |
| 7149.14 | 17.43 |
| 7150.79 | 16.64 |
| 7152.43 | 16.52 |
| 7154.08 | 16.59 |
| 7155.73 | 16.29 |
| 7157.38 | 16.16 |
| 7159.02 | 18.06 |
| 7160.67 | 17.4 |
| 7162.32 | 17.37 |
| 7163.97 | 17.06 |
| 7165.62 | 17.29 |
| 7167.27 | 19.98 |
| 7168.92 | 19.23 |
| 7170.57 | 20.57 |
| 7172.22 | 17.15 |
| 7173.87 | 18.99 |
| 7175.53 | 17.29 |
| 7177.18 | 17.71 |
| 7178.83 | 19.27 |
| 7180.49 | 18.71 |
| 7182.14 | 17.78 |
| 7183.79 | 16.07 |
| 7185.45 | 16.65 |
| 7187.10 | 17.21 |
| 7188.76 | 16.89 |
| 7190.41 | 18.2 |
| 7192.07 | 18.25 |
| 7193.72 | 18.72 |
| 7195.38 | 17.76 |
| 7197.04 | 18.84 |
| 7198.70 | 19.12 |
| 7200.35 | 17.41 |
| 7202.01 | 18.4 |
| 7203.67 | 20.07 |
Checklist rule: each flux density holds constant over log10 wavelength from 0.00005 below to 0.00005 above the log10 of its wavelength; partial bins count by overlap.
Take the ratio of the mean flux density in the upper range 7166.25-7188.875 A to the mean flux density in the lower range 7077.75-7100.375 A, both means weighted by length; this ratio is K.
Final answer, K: 1.12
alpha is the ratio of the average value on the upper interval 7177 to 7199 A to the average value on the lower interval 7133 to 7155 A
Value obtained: 1.1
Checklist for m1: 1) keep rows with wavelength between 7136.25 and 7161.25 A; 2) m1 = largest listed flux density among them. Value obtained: 18.06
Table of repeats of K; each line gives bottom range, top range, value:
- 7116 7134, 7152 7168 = 1.05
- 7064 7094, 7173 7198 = 1.11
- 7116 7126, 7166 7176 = 1.13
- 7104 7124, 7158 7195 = 1.06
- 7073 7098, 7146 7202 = 1.10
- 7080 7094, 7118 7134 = 1.02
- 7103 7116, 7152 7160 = 0.97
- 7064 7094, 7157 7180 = 1.13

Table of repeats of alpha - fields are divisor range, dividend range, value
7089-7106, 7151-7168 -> 1.02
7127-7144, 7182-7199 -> 1.12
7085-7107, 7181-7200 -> 1.06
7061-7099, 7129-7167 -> 1.02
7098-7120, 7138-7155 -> 0.93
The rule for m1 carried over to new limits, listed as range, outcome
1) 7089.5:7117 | 18.65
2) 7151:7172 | 20.57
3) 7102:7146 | 17.95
